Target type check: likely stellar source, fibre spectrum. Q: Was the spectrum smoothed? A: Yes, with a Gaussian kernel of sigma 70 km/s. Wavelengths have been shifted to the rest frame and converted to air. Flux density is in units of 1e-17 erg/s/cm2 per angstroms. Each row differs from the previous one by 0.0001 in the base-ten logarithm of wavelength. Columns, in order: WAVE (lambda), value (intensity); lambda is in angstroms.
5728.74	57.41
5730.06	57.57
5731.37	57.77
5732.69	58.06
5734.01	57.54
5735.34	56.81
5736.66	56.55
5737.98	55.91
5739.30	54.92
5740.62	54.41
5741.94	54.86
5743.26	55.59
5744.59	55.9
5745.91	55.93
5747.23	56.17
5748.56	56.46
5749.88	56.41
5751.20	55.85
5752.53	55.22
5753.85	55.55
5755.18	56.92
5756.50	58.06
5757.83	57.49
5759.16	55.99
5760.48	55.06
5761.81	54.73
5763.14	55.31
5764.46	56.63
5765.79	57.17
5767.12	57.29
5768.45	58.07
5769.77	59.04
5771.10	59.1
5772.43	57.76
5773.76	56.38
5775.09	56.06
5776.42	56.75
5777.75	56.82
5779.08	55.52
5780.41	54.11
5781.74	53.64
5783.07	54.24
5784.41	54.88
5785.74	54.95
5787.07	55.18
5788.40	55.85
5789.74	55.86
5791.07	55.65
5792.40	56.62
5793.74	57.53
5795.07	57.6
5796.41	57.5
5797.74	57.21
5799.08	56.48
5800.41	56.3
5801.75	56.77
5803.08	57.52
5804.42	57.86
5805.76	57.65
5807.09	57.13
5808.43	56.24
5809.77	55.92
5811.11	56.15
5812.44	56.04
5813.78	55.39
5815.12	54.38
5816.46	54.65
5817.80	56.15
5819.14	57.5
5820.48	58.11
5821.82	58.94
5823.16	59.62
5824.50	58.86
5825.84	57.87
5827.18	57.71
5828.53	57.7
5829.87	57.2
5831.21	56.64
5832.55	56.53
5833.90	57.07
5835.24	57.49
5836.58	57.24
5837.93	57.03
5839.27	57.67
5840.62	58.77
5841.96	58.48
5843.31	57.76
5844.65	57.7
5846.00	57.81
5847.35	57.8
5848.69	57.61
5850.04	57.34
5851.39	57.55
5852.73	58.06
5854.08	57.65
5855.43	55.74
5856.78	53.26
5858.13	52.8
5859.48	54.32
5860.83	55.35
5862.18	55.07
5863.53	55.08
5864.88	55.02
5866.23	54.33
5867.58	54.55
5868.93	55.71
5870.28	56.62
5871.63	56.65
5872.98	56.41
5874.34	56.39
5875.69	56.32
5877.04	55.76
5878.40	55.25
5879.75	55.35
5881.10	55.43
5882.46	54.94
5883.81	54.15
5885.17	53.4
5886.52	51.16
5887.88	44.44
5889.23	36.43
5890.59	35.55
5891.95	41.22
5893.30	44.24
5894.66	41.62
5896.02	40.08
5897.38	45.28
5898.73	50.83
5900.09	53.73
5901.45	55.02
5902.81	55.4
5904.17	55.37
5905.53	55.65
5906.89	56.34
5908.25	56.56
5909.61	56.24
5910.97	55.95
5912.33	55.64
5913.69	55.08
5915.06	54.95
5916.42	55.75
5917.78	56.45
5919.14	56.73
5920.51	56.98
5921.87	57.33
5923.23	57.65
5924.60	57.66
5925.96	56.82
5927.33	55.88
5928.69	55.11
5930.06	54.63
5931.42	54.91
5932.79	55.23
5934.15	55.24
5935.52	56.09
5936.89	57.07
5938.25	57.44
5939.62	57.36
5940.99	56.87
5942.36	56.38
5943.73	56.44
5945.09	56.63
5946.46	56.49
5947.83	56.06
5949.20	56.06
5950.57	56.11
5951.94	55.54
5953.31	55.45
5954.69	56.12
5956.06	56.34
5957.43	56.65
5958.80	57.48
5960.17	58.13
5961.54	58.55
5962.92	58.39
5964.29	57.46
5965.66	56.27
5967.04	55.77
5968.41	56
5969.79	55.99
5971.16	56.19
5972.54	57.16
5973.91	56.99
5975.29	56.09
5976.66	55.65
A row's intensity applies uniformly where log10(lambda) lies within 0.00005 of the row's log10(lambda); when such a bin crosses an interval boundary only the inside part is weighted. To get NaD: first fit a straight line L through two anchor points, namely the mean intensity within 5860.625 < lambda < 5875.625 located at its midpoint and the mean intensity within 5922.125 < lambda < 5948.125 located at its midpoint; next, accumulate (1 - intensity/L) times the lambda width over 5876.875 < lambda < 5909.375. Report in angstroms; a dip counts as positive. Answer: 3.3 angstroms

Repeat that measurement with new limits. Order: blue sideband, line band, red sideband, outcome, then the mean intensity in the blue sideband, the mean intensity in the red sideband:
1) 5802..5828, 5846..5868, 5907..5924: 0.4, 57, 56.3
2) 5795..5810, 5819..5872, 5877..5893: -4.0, 57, 49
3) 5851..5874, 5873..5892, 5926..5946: 1.6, 55.5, 56.1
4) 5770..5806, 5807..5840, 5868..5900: -1.8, 56.4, 50.2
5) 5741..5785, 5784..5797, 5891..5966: 0.0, 56.2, 54.9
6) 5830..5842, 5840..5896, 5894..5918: 2.0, 57.4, 53.1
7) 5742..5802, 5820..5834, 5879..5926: -0.9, 56.3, 52.1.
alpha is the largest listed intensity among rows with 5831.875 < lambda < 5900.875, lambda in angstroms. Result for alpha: 58.77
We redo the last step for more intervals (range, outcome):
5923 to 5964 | 58.55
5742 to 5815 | 59.1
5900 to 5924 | 57.65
